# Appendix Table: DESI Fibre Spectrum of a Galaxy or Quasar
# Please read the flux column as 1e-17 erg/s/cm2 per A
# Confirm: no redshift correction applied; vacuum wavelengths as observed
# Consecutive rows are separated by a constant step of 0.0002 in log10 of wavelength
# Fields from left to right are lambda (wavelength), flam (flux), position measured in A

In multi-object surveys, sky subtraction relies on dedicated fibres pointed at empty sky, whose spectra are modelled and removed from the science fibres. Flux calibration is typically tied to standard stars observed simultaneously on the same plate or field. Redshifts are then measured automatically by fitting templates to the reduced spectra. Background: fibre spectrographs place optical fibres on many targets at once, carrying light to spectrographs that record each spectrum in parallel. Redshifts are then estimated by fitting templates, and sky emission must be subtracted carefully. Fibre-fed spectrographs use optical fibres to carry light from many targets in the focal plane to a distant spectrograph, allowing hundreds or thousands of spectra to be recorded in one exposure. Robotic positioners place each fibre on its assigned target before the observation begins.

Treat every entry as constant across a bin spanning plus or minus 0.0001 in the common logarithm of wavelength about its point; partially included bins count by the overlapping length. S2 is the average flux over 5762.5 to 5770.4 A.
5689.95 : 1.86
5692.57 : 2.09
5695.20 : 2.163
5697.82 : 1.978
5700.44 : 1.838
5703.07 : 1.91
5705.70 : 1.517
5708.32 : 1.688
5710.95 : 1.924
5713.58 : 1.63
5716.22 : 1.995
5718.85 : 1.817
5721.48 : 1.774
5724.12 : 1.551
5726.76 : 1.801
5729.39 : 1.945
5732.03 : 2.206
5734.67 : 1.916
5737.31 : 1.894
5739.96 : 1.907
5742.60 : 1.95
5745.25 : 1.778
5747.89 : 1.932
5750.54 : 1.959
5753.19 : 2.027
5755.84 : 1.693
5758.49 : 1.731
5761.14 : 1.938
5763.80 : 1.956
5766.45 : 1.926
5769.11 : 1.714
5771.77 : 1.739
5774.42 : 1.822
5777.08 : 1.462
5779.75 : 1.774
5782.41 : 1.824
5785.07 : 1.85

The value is 1.87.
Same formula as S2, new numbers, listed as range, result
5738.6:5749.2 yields 1.89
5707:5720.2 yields 1.81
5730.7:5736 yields 2.06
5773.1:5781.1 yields 1.68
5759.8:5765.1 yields 1.94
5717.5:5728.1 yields 1.74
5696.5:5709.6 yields 1.79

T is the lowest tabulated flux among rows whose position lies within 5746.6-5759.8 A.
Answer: 1.693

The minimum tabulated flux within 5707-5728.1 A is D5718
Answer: 1.551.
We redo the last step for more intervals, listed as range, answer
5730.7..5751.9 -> 1.778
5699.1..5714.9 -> 1.517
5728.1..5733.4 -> 1.945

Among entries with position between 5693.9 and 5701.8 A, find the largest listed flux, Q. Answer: 2.163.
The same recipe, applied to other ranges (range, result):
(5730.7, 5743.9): 2.206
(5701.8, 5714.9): 1.924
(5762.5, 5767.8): 1.956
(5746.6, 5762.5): 2.027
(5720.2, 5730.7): 1.945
